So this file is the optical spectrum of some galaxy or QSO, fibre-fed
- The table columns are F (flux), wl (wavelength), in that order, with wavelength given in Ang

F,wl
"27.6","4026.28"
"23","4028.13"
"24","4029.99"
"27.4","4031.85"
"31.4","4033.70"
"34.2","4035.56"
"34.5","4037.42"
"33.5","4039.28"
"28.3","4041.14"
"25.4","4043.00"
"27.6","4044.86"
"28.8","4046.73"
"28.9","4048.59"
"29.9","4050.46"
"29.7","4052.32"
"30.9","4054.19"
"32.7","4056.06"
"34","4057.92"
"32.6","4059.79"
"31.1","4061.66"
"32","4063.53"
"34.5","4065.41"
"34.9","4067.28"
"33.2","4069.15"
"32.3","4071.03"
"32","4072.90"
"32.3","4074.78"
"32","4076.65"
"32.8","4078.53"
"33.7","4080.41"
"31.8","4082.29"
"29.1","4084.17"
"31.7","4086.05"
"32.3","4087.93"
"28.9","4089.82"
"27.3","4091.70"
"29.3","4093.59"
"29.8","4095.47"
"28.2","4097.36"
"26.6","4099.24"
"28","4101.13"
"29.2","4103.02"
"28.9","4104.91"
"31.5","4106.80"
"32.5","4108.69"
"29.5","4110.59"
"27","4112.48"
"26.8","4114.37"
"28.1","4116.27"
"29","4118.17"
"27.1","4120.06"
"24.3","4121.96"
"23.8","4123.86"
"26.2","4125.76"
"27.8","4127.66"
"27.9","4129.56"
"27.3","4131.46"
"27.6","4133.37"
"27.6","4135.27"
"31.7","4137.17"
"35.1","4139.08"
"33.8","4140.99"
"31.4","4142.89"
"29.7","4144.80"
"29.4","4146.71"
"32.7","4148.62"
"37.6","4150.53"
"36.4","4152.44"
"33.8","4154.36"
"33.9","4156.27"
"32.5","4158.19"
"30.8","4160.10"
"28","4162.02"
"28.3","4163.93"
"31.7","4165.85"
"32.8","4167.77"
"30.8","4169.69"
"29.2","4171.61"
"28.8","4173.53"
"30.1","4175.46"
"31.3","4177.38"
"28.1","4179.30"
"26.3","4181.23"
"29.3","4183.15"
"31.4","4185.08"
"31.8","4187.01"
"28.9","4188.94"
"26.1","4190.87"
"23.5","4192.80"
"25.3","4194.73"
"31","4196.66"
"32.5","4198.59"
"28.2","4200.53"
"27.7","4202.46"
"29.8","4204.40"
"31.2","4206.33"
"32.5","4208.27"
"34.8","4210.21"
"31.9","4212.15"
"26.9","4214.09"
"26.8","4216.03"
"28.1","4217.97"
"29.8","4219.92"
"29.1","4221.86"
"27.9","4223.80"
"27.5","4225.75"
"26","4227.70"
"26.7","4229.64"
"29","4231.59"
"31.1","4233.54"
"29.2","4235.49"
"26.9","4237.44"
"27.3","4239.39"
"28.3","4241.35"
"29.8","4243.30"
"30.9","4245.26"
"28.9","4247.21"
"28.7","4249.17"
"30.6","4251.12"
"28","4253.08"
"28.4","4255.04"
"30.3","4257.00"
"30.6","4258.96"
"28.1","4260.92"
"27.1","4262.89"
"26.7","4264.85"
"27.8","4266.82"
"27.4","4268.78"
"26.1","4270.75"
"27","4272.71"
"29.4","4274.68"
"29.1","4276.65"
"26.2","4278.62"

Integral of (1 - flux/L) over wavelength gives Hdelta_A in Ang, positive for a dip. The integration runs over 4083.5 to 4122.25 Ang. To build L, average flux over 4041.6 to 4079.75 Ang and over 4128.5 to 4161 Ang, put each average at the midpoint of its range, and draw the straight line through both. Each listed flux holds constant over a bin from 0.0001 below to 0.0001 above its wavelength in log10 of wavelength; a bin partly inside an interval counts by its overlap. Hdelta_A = 3.3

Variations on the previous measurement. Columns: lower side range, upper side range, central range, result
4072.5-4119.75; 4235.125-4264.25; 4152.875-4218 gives -1.4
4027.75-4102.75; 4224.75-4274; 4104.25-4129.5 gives 1.7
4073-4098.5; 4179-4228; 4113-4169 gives -0.4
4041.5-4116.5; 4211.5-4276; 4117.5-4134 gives 1.7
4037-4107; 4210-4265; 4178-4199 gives 0.6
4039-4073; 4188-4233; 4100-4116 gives 0.6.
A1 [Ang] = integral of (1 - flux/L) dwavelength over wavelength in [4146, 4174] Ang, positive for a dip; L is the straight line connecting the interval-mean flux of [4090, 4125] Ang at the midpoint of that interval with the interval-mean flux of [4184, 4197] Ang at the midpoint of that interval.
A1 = -3.7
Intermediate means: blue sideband 28.2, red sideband 28.2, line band 31.9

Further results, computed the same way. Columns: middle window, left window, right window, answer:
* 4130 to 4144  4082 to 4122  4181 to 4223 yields -0.7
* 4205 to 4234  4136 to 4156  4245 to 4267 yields 1.0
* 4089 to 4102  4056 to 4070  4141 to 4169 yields 1.8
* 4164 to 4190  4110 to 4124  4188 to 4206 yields -1.9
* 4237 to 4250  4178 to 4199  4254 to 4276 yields -0.3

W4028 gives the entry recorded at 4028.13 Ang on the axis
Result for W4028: 23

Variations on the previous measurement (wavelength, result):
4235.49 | 29.2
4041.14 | 28.3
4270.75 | 26.1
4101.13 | 28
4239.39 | 27.3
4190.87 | 26.1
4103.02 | 29.2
